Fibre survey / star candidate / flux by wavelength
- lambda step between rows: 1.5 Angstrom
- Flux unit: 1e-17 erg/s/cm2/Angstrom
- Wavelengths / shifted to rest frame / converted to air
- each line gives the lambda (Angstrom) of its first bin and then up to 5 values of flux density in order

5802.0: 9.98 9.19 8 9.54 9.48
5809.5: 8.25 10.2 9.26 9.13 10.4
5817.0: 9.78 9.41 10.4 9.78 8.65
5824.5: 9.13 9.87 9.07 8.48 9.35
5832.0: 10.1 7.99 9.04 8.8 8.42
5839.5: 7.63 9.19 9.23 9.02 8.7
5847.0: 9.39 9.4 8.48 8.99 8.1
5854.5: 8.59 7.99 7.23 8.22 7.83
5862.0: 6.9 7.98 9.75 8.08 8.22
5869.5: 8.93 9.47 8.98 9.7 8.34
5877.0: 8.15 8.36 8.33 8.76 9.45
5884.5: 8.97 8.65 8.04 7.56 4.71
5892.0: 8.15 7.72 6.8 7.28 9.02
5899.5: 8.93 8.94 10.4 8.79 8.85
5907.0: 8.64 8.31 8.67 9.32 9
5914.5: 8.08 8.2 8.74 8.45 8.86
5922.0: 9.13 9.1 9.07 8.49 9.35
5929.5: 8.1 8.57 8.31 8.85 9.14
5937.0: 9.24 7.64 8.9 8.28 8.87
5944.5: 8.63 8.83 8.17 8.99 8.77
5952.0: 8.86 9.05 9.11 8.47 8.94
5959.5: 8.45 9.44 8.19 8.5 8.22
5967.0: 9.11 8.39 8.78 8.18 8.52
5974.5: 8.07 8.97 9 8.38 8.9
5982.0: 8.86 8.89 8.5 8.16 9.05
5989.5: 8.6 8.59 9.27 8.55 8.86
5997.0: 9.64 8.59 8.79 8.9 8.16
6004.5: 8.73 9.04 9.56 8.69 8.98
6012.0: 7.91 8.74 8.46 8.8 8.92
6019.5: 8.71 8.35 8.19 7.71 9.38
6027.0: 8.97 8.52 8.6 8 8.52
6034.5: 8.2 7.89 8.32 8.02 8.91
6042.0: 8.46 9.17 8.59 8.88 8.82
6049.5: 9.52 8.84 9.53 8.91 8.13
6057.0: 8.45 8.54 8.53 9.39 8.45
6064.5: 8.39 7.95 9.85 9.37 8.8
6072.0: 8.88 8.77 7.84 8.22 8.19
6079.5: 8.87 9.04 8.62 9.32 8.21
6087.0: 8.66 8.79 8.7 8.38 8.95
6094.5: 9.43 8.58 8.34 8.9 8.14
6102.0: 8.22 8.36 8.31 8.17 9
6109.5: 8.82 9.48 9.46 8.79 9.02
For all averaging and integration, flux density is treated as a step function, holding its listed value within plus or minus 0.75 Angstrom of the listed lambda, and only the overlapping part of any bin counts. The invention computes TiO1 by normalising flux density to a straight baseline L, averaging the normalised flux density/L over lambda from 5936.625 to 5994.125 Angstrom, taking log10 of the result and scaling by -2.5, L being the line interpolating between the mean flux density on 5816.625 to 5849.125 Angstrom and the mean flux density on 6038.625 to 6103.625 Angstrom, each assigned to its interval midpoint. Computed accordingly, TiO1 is 0.03 mag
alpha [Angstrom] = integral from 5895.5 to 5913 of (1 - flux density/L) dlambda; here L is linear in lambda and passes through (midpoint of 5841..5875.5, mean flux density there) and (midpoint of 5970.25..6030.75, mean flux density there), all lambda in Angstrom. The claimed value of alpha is -0.4 Angstrom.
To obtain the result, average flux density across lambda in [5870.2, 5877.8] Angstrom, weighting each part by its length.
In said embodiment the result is 8.92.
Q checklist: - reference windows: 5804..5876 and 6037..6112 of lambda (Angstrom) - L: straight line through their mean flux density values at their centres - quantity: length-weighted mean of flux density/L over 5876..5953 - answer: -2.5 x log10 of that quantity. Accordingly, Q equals 0.04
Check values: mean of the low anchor 8.9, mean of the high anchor 8.7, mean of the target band 8.54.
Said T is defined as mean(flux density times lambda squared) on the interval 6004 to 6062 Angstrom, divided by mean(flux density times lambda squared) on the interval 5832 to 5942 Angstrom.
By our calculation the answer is 1.1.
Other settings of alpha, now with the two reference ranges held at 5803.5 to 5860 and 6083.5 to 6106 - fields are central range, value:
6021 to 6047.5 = 0.63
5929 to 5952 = 0.52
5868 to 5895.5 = 1.92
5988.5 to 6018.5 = -0.17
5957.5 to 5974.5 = 0.41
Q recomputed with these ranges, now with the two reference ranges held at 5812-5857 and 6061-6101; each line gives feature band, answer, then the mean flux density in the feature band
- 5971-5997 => 0.02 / 8.7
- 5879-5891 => 0.11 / 8.13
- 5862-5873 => 0.04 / 8.64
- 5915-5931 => 0.02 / 8.73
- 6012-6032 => 0.03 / 8.55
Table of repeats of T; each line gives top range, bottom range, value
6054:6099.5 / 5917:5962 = 1.04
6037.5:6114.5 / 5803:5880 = 1.06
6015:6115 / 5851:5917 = 1.10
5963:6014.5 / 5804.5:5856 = 1.01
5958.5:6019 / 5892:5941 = 1.03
